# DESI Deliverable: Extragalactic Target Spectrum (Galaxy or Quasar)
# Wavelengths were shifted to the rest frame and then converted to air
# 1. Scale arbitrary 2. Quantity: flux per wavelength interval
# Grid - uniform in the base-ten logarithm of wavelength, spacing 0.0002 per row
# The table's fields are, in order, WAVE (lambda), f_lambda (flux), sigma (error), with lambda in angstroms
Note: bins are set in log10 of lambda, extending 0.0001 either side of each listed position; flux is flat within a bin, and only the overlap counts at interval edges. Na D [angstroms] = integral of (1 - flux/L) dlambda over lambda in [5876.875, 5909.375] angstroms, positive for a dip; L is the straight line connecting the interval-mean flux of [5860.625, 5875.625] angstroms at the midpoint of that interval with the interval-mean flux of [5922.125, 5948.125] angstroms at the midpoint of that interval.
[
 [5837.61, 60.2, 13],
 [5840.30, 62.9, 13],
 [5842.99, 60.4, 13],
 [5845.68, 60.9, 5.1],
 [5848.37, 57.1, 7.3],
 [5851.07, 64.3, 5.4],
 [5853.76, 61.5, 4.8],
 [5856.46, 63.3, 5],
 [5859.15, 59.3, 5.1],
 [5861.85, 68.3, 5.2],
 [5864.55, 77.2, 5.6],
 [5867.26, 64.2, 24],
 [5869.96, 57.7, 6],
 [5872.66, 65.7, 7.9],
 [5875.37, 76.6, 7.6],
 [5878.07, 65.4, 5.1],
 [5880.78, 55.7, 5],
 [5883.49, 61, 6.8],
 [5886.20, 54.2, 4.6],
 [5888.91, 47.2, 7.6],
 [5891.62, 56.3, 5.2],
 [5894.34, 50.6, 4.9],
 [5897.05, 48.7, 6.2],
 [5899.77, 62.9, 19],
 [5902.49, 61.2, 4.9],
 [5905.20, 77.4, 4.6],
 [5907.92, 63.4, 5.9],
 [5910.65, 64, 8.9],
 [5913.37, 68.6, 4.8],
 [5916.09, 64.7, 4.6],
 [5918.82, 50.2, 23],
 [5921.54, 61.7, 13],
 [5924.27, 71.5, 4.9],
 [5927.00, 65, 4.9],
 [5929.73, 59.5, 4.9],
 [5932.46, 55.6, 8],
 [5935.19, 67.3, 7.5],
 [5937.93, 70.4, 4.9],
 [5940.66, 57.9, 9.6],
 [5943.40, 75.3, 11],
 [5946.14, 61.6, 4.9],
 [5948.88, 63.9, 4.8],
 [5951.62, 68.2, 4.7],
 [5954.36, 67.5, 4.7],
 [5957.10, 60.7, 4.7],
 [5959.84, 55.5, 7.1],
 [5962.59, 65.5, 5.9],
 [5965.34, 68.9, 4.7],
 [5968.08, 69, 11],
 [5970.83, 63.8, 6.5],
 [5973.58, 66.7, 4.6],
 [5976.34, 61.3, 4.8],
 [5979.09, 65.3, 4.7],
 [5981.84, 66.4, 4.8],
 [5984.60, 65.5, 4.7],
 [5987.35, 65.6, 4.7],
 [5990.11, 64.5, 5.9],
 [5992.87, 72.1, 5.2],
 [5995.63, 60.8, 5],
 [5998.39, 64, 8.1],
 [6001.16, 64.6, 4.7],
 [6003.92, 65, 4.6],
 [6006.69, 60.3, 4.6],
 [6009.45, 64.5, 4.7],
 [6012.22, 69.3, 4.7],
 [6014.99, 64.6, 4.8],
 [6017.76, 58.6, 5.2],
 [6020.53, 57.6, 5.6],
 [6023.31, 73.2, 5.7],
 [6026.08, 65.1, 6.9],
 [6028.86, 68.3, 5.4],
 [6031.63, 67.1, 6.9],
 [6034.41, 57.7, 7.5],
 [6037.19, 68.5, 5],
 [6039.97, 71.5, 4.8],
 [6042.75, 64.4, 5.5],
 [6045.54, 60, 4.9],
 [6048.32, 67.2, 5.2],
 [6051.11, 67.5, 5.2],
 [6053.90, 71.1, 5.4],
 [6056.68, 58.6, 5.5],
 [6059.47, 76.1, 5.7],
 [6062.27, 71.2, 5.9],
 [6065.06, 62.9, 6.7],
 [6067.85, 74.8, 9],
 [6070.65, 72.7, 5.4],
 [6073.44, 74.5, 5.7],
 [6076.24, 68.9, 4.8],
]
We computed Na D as 3.9 angstroms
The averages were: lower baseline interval 67.6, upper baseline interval 64.8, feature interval 58.6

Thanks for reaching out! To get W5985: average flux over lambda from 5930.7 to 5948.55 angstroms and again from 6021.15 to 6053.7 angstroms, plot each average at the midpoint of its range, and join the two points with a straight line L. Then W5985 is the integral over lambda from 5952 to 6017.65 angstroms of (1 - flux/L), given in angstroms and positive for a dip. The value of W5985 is 0.59 angstroms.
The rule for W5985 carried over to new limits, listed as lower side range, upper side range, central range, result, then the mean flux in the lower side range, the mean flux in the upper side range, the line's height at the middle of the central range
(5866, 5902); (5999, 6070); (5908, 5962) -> -2.0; 59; 66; 61.4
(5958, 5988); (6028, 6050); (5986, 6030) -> 0.2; 64.8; 65.6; 65.2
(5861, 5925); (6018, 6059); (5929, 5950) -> -0.3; 62.1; 65.6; 63.2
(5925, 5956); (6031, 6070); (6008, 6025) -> 0.5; 64.8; 67.1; 66.4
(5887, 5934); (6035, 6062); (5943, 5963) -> -0.6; 60.5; 67.1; 62.5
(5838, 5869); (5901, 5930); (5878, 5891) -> 1.7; 63.4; 64.5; 63.9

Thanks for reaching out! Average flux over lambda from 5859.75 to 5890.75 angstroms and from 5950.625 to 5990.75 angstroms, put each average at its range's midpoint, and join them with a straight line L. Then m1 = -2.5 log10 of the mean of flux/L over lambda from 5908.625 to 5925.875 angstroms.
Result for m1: 0.01 mag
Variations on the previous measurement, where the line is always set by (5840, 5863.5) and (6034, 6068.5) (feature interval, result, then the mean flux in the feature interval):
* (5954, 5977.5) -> 0.01 mag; 64.2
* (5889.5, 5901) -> 0.17 mag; 54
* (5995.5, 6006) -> 0.04 mag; 63.7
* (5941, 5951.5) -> -0.03 mag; 66.2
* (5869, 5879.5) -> -0.07 mag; 66.6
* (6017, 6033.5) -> 0.02 mag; 65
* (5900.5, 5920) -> -0.01 mag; 64.3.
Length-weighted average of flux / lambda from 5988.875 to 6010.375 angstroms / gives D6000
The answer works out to 64.5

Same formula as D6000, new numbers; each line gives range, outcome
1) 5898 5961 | 64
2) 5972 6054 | 65.2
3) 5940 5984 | 65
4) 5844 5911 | 61.7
